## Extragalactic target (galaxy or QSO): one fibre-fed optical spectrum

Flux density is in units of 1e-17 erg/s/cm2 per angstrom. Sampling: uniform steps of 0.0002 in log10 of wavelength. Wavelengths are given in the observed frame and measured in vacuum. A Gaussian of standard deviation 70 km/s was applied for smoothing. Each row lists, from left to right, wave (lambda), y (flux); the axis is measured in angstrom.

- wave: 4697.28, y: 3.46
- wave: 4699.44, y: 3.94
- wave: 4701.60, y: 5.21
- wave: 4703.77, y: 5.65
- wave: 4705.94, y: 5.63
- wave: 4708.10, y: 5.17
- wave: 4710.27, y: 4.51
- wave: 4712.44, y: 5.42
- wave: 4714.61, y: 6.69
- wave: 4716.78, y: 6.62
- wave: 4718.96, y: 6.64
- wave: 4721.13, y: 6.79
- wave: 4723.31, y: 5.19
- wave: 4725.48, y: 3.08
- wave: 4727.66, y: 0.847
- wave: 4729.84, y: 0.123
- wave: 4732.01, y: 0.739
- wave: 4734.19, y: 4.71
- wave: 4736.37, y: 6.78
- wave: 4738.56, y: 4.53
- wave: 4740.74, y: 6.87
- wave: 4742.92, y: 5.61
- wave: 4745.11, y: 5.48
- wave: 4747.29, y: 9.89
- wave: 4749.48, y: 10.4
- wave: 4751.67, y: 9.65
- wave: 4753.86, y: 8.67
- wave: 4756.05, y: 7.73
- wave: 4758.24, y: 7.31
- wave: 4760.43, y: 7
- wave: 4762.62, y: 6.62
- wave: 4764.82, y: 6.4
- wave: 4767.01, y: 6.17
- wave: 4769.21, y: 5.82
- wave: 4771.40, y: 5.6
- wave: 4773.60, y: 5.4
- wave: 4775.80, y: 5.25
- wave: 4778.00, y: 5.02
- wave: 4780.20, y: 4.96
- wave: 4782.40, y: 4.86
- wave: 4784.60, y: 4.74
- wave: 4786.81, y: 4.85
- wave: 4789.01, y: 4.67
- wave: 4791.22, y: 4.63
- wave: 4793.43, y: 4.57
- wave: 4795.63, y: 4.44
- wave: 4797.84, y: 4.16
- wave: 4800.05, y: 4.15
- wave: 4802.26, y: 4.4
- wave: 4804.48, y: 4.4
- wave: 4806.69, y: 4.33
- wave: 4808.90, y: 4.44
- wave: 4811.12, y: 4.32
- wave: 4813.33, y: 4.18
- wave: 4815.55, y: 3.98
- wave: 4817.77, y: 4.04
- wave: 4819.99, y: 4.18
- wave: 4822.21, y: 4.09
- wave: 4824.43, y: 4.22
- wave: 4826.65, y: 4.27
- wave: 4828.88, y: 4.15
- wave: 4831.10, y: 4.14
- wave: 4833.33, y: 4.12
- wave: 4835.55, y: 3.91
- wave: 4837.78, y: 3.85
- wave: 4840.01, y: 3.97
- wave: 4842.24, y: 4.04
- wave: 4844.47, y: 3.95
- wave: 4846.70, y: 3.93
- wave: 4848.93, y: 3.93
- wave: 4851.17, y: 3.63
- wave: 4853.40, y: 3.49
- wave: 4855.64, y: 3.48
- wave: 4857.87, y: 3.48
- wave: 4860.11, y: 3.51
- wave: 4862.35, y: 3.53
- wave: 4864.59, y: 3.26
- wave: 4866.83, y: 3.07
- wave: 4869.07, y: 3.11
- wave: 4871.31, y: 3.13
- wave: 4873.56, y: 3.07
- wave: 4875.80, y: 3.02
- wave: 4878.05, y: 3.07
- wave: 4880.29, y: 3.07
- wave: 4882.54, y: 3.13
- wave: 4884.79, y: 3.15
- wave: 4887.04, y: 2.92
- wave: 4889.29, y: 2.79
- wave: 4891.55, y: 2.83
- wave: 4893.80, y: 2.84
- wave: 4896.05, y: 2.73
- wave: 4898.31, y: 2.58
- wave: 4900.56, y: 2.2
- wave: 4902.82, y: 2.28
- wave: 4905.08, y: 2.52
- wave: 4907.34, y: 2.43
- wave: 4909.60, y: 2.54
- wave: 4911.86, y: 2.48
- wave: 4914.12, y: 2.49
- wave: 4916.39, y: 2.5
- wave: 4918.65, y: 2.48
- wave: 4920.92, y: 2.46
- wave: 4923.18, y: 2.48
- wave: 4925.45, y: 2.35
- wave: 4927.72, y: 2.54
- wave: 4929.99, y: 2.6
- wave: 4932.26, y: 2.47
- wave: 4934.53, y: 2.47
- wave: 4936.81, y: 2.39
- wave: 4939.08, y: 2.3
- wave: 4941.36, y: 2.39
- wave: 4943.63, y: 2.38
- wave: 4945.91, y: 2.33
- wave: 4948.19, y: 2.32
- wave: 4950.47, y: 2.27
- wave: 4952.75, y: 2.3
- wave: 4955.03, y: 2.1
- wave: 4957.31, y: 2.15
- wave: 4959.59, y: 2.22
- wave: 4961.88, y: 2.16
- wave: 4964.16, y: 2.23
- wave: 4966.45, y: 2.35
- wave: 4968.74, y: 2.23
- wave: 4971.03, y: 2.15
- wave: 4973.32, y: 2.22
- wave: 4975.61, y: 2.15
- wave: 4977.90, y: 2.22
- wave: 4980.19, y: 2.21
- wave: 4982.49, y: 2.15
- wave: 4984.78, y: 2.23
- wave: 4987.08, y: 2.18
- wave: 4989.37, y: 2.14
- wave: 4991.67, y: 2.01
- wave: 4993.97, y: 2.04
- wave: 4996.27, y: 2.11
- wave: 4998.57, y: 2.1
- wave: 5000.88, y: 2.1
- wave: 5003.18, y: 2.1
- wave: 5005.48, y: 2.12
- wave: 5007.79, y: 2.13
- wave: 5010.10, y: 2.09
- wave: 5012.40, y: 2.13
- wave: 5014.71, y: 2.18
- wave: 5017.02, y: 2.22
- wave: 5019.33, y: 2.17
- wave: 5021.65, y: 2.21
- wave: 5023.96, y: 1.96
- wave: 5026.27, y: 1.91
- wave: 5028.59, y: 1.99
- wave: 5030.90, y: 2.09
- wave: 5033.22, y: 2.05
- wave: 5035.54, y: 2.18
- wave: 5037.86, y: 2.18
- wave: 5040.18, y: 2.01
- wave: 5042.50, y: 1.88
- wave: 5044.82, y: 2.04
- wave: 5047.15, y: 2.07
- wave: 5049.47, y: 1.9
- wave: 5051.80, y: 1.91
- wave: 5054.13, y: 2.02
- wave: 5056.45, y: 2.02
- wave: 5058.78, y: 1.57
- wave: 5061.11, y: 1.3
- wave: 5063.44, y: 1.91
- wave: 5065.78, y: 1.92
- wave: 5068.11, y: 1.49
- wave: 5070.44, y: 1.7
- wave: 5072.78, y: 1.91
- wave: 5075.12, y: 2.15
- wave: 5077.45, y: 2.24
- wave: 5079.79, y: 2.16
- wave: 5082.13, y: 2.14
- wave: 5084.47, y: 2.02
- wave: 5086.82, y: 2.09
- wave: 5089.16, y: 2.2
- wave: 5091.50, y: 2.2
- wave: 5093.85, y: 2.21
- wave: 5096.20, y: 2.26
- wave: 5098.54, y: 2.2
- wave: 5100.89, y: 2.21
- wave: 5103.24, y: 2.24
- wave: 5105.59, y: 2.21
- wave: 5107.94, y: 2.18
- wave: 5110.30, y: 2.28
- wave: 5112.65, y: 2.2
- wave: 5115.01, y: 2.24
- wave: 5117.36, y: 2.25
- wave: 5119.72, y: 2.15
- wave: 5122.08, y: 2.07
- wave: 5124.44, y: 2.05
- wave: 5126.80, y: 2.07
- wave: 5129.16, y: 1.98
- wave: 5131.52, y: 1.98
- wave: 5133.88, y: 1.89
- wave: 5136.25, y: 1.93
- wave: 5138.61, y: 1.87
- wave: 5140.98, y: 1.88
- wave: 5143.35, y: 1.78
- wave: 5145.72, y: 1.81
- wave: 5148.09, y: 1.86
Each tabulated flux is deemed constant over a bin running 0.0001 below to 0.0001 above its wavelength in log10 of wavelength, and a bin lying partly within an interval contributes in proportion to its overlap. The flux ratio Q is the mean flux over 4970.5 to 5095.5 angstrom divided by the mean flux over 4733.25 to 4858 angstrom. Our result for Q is 0.4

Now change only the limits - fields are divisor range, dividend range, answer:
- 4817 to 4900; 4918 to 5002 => 0.65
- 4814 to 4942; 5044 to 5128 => 0.65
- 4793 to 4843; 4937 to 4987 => 0.54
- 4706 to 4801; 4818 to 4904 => 0.62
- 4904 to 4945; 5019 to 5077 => 0.79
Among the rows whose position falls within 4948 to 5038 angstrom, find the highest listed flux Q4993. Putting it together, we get 2.35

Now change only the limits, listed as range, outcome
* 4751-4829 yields 9.65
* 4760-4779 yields 7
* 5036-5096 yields 2.24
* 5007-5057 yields 2.22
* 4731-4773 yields 10.4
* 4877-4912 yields 3.15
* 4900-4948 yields 2.6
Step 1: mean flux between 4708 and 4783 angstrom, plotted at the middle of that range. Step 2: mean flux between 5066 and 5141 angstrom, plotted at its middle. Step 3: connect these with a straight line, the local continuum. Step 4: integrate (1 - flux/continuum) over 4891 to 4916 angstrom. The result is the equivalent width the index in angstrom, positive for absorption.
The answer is 9.8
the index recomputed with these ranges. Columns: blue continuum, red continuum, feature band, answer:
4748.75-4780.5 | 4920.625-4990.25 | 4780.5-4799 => 4.7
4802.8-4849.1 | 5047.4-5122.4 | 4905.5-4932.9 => 7.2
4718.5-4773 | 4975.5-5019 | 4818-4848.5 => 3.7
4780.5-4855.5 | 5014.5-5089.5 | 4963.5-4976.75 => 2.6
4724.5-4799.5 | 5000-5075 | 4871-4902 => 8.2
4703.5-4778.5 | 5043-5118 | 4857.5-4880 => 6.1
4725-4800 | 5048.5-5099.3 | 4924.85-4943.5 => 5.9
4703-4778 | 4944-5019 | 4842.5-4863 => 2.3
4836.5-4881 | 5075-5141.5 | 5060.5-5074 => 3.6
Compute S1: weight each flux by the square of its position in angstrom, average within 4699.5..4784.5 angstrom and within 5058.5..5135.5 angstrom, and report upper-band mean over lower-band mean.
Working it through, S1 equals 0.4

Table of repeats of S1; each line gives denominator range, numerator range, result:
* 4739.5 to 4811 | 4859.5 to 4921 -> 0.51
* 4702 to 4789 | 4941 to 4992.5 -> 0.43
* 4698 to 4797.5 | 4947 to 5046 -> 0.43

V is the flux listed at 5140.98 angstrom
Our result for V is 1.88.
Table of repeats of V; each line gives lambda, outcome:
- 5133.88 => 1.89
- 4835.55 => 3.91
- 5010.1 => 2.09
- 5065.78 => 1.92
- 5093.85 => 2.21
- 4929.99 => 2.6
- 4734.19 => 4.71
